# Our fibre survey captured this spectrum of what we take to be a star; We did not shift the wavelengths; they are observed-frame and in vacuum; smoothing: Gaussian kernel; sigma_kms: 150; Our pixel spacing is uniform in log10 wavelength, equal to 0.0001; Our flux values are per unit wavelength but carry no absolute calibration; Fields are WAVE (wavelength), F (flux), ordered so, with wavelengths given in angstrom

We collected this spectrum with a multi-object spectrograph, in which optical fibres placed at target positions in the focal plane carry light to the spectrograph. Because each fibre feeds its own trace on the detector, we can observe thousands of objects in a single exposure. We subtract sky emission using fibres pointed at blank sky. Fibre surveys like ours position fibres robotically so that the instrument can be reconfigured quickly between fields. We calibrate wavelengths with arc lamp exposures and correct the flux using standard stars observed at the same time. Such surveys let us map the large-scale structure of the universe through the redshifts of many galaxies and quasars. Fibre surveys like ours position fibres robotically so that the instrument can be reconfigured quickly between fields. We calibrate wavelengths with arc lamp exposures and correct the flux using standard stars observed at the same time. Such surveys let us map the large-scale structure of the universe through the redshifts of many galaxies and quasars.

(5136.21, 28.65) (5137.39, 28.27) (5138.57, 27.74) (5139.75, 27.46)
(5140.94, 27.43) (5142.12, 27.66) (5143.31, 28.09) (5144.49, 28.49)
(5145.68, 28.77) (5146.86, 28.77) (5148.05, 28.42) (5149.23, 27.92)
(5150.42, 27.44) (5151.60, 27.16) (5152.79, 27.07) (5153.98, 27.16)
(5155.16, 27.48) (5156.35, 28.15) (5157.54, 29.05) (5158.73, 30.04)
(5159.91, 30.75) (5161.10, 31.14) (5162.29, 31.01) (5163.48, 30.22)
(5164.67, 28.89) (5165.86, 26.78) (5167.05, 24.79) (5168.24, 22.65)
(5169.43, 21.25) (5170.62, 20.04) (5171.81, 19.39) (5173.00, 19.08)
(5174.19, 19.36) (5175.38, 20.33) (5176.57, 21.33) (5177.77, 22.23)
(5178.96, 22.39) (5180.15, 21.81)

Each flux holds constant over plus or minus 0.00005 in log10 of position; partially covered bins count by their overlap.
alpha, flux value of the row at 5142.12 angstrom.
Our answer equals 27.66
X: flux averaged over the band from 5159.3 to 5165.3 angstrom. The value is 30.4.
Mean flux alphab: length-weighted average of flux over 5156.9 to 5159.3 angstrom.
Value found 29.5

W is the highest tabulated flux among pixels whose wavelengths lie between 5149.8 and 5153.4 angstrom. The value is 27.44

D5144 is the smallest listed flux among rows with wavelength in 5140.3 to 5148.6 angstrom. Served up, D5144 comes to 27.43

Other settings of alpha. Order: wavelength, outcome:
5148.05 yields 28.42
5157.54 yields 29.05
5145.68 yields 28.77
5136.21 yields 28.65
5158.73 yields 30.04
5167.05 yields 24.79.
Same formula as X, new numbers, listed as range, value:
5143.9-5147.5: 28.7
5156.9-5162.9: 30.4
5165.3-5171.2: 23.1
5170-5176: 19.7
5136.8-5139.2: 28.1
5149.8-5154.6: 27.2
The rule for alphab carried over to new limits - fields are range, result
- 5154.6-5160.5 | 29.1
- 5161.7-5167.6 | 28.3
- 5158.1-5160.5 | 30.4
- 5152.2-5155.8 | 27.3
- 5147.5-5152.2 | 27.8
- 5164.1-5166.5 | 27.8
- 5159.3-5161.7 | 31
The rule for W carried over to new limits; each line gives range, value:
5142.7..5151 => 28.77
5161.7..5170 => 31.01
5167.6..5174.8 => 22.65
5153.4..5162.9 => 31.14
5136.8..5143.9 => 28.27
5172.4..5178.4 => 22.23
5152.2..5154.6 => 27.16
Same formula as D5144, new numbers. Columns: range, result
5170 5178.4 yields 19.08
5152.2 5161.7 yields 27.07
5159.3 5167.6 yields 24.79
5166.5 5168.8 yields 22.65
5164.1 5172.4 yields 19.39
